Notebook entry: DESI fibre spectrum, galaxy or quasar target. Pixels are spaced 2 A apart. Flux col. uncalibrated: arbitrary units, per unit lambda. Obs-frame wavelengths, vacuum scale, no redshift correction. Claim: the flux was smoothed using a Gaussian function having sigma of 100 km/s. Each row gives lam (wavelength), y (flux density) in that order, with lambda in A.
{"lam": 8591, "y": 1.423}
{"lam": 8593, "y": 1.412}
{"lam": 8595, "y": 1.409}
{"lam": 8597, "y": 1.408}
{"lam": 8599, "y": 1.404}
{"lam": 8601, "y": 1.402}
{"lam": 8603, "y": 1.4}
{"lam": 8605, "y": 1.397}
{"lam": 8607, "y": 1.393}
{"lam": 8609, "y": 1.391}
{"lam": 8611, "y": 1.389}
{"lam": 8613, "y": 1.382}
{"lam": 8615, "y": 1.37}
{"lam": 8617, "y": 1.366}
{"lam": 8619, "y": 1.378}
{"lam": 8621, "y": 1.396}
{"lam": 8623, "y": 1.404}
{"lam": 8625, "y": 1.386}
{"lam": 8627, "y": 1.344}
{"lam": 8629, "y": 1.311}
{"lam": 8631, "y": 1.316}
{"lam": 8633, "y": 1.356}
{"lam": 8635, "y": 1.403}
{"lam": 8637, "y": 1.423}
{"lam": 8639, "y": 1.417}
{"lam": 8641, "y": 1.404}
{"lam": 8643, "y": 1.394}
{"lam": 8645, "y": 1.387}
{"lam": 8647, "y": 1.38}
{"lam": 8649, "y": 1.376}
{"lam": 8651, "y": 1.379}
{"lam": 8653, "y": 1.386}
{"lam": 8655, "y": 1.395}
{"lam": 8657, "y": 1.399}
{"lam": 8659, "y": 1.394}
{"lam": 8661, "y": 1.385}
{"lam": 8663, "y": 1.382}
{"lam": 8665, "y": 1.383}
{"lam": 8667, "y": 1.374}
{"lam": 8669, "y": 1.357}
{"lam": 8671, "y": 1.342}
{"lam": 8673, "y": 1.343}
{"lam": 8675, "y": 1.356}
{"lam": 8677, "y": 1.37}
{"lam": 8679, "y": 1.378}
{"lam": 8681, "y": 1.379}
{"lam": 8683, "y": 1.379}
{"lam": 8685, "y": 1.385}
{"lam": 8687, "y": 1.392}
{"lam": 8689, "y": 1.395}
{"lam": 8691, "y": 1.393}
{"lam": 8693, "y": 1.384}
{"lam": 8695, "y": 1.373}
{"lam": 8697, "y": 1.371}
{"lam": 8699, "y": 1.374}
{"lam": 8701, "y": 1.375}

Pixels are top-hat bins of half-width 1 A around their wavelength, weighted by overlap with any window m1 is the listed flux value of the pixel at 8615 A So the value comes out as 1.37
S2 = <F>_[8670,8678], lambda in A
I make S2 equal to 1.35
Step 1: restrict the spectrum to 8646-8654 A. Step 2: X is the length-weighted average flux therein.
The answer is 1.38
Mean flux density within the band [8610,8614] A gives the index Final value 1.39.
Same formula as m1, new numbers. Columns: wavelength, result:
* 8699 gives 1.374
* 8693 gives 1.384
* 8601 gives 1.402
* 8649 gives 1.376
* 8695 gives 1.373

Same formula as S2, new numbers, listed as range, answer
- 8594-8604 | 1.4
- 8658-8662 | 1.39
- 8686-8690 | 1.39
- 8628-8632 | 1.31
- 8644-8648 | 1.38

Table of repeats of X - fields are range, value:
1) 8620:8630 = 1.37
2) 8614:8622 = 1.38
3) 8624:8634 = 1.34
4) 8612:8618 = 1.37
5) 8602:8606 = 1.4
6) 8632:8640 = 1.4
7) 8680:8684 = 1.38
